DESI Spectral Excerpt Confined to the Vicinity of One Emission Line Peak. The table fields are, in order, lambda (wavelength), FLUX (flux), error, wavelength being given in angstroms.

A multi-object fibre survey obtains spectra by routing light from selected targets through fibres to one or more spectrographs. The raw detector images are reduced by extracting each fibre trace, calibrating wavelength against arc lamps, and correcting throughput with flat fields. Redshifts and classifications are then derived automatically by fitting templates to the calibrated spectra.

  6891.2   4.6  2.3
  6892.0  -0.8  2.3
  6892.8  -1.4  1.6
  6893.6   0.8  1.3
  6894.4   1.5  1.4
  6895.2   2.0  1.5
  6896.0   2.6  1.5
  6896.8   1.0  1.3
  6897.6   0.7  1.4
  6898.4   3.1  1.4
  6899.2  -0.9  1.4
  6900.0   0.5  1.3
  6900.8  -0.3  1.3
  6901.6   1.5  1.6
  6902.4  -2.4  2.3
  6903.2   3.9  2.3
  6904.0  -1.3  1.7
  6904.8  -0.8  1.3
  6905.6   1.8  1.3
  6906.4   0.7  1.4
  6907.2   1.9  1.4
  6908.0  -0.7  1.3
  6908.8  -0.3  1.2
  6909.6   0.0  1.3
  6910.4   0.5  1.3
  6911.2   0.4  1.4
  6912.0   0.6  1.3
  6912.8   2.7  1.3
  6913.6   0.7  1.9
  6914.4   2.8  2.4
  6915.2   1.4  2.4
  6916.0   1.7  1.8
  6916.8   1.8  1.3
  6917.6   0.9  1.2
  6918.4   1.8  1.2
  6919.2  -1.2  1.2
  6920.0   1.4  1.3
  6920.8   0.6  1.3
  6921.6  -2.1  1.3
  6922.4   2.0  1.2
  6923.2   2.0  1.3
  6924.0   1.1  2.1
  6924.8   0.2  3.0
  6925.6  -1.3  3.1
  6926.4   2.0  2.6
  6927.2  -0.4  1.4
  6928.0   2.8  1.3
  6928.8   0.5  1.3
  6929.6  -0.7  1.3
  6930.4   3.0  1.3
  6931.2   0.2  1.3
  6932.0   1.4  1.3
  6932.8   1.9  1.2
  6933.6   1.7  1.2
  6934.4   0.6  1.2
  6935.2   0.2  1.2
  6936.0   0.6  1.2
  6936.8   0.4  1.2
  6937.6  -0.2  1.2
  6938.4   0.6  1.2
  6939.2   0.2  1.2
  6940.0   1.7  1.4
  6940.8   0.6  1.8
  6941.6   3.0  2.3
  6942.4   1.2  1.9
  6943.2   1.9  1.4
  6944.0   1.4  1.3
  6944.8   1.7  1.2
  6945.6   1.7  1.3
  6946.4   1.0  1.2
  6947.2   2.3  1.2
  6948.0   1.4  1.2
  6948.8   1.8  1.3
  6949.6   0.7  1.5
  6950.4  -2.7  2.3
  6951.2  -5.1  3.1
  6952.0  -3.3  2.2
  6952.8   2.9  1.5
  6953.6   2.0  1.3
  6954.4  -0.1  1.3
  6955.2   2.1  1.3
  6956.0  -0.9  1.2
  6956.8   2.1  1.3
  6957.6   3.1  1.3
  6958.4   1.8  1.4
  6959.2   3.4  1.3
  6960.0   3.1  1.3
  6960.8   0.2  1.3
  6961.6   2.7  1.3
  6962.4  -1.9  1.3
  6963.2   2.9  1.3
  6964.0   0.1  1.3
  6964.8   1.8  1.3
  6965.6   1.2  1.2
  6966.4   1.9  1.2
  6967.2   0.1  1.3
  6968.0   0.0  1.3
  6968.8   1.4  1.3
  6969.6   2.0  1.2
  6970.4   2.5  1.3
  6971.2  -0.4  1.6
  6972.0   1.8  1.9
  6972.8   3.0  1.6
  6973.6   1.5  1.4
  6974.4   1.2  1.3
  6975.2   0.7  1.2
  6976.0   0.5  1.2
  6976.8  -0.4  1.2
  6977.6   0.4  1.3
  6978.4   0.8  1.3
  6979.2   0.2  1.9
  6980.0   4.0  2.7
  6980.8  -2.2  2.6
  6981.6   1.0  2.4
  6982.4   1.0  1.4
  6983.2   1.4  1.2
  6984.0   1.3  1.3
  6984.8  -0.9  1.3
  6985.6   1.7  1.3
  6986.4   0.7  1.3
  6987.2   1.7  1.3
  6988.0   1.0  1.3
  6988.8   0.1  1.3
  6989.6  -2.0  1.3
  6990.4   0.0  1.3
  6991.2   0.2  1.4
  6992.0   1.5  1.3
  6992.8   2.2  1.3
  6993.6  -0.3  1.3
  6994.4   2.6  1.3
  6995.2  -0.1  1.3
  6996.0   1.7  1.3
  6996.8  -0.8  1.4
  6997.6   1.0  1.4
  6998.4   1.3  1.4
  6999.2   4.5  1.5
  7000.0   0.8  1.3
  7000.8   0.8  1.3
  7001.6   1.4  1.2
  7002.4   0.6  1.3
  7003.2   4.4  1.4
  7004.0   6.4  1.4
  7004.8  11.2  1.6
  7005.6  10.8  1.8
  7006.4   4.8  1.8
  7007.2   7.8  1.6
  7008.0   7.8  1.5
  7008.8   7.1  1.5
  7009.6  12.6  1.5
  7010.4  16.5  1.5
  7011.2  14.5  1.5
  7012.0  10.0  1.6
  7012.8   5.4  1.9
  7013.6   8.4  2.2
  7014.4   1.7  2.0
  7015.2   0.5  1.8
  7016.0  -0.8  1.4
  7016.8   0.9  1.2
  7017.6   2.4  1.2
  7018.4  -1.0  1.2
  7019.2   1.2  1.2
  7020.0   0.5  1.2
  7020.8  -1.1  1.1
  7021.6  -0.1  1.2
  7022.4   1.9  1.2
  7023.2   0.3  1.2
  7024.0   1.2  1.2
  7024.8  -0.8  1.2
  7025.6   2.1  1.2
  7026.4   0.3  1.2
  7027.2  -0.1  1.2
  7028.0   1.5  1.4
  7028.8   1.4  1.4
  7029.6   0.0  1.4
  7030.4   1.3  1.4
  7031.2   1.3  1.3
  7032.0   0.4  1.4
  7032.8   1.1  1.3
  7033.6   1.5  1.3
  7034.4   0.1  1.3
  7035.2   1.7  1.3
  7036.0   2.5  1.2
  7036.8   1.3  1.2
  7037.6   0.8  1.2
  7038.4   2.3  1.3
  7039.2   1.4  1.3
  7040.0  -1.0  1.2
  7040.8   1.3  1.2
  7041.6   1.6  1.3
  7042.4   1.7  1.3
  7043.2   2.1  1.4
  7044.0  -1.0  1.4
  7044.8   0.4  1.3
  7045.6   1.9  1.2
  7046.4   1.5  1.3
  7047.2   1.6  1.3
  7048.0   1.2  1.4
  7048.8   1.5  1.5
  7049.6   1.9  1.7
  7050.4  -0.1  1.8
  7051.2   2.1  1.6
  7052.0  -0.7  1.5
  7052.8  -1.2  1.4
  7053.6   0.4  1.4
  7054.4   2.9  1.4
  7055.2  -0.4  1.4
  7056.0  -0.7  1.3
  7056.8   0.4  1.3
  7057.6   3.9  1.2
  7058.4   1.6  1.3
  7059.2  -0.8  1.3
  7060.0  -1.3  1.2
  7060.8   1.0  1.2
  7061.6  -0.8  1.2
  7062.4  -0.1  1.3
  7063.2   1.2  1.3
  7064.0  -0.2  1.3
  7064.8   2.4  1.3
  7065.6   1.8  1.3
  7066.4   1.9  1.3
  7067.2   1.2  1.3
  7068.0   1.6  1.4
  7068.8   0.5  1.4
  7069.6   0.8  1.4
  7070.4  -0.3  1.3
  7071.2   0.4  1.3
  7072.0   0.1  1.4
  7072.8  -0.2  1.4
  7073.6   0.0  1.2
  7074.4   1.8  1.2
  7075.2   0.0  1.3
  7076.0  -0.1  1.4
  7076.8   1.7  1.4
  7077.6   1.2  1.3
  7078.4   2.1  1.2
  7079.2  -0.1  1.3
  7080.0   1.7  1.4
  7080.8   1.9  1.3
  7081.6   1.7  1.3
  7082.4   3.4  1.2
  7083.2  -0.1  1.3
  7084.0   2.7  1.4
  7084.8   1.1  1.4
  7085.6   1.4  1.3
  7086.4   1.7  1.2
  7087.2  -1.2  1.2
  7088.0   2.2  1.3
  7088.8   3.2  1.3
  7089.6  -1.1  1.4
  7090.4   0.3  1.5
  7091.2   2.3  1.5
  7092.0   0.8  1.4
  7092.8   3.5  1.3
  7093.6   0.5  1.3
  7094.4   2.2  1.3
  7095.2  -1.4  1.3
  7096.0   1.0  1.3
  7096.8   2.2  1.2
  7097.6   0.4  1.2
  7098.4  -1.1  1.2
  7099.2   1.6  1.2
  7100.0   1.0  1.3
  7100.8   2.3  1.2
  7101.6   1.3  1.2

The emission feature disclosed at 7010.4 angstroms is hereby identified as [O II]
